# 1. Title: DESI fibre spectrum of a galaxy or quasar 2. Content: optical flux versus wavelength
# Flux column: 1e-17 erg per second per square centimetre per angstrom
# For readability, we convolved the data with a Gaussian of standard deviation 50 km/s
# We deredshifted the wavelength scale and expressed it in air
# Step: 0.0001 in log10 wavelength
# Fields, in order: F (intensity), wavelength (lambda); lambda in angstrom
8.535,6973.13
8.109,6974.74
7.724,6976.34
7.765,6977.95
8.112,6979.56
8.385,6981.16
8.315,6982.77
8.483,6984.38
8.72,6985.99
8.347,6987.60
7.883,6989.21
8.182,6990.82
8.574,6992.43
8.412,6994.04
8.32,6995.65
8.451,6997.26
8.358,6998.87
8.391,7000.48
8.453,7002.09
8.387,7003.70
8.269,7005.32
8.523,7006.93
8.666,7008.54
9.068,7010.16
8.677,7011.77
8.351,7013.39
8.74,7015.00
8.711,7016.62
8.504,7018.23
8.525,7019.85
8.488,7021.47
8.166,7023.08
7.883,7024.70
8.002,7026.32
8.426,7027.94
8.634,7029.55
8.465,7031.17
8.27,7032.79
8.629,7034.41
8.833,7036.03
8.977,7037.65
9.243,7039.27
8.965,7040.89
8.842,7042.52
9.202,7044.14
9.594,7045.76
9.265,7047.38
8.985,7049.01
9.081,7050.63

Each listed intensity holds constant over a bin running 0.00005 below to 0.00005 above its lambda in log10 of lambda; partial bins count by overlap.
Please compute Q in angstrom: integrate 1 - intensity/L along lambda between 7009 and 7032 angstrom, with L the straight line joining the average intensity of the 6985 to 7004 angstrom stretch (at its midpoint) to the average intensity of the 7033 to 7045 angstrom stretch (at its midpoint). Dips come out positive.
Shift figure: 0.6 angstrom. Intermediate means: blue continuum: 8.38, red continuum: 8.92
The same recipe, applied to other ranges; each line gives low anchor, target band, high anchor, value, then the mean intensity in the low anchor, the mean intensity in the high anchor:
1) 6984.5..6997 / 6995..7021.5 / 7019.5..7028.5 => -0.8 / 8.36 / 8.23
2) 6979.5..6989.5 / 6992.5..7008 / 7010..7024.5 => 0.1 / 8.36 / 8.53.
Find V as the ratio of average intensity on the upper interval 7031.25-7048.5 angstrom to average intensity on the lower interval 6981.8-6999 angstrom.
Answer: 1.07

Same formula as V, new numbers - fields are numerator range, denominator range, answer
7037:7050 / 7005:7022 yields 1.06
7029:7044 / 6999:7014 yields 1.03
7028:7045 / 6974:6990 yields 1.07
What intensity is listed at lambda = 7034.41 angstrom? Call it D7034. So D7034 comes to 8.629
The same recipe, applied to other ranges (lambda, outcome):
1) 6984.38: 8.483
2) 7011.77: 8.677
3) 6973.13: 8.535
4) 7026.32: 8.002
